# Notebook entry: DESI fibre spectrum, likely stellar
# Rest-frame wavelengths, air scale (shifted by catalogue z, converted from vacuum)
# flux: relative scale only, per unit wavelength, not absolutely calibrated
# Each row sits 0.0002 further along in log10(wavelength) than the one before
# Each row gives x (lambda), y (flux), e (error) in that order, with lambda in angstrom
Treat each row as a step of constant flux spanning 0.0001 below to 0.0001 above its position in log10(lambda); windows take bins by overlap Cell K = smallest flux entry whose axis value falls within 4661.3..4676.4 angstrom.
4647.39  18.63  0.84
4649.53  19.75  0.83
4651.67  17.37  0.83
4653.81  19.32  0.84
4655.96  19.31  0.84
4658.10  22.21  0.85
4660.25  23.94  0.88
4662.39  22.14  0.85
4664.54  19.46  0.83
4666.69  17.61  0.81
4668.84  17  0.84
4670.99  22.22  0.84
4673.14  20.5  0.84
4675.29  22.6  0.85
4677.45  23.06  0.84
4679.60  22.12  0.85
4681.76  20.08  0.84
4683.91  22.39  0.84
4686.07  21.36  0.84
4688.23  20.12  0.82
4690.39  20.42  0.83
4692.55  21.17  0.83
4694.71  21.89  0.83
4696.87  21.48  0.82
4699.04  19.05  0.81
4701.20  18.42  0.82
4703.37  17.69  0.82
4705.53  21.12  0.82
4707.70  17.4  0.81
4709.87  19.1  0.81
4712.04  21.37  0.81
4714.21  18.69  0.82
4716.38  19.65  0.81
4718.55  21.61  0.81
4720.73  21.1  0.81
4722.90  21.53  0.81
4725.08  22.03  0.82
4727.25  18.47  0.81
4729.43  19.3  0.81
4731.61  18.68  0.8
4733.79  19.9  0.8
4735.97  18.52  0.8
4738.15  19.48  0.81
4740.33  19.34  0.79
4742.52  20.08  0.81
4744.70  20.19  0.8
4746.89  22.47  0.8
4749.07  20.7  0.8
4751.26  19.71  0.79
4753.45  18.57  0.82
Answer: 17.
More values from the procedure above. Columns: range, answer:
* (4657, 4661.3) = 22.21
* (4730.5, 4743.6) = 18.52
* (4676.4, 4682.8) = 20.08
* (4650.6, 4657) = 17.37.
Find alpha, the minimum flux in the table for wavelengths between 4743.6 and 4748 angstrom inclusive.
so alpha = 20.19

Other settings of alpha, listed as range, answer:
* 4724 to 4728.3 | 18.47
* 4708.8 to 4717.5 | 18.69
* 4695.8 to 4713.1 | 17.4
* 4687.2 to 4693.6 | 20.12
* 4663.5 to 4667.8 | 17.61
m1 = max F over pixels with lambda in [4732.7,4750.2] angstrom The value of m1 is 22.47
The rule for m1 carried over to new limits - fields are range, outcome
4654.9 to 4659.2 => 22.21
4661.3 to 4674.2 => 22.22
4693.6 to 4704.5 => 21.89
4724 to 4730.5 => 22.03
